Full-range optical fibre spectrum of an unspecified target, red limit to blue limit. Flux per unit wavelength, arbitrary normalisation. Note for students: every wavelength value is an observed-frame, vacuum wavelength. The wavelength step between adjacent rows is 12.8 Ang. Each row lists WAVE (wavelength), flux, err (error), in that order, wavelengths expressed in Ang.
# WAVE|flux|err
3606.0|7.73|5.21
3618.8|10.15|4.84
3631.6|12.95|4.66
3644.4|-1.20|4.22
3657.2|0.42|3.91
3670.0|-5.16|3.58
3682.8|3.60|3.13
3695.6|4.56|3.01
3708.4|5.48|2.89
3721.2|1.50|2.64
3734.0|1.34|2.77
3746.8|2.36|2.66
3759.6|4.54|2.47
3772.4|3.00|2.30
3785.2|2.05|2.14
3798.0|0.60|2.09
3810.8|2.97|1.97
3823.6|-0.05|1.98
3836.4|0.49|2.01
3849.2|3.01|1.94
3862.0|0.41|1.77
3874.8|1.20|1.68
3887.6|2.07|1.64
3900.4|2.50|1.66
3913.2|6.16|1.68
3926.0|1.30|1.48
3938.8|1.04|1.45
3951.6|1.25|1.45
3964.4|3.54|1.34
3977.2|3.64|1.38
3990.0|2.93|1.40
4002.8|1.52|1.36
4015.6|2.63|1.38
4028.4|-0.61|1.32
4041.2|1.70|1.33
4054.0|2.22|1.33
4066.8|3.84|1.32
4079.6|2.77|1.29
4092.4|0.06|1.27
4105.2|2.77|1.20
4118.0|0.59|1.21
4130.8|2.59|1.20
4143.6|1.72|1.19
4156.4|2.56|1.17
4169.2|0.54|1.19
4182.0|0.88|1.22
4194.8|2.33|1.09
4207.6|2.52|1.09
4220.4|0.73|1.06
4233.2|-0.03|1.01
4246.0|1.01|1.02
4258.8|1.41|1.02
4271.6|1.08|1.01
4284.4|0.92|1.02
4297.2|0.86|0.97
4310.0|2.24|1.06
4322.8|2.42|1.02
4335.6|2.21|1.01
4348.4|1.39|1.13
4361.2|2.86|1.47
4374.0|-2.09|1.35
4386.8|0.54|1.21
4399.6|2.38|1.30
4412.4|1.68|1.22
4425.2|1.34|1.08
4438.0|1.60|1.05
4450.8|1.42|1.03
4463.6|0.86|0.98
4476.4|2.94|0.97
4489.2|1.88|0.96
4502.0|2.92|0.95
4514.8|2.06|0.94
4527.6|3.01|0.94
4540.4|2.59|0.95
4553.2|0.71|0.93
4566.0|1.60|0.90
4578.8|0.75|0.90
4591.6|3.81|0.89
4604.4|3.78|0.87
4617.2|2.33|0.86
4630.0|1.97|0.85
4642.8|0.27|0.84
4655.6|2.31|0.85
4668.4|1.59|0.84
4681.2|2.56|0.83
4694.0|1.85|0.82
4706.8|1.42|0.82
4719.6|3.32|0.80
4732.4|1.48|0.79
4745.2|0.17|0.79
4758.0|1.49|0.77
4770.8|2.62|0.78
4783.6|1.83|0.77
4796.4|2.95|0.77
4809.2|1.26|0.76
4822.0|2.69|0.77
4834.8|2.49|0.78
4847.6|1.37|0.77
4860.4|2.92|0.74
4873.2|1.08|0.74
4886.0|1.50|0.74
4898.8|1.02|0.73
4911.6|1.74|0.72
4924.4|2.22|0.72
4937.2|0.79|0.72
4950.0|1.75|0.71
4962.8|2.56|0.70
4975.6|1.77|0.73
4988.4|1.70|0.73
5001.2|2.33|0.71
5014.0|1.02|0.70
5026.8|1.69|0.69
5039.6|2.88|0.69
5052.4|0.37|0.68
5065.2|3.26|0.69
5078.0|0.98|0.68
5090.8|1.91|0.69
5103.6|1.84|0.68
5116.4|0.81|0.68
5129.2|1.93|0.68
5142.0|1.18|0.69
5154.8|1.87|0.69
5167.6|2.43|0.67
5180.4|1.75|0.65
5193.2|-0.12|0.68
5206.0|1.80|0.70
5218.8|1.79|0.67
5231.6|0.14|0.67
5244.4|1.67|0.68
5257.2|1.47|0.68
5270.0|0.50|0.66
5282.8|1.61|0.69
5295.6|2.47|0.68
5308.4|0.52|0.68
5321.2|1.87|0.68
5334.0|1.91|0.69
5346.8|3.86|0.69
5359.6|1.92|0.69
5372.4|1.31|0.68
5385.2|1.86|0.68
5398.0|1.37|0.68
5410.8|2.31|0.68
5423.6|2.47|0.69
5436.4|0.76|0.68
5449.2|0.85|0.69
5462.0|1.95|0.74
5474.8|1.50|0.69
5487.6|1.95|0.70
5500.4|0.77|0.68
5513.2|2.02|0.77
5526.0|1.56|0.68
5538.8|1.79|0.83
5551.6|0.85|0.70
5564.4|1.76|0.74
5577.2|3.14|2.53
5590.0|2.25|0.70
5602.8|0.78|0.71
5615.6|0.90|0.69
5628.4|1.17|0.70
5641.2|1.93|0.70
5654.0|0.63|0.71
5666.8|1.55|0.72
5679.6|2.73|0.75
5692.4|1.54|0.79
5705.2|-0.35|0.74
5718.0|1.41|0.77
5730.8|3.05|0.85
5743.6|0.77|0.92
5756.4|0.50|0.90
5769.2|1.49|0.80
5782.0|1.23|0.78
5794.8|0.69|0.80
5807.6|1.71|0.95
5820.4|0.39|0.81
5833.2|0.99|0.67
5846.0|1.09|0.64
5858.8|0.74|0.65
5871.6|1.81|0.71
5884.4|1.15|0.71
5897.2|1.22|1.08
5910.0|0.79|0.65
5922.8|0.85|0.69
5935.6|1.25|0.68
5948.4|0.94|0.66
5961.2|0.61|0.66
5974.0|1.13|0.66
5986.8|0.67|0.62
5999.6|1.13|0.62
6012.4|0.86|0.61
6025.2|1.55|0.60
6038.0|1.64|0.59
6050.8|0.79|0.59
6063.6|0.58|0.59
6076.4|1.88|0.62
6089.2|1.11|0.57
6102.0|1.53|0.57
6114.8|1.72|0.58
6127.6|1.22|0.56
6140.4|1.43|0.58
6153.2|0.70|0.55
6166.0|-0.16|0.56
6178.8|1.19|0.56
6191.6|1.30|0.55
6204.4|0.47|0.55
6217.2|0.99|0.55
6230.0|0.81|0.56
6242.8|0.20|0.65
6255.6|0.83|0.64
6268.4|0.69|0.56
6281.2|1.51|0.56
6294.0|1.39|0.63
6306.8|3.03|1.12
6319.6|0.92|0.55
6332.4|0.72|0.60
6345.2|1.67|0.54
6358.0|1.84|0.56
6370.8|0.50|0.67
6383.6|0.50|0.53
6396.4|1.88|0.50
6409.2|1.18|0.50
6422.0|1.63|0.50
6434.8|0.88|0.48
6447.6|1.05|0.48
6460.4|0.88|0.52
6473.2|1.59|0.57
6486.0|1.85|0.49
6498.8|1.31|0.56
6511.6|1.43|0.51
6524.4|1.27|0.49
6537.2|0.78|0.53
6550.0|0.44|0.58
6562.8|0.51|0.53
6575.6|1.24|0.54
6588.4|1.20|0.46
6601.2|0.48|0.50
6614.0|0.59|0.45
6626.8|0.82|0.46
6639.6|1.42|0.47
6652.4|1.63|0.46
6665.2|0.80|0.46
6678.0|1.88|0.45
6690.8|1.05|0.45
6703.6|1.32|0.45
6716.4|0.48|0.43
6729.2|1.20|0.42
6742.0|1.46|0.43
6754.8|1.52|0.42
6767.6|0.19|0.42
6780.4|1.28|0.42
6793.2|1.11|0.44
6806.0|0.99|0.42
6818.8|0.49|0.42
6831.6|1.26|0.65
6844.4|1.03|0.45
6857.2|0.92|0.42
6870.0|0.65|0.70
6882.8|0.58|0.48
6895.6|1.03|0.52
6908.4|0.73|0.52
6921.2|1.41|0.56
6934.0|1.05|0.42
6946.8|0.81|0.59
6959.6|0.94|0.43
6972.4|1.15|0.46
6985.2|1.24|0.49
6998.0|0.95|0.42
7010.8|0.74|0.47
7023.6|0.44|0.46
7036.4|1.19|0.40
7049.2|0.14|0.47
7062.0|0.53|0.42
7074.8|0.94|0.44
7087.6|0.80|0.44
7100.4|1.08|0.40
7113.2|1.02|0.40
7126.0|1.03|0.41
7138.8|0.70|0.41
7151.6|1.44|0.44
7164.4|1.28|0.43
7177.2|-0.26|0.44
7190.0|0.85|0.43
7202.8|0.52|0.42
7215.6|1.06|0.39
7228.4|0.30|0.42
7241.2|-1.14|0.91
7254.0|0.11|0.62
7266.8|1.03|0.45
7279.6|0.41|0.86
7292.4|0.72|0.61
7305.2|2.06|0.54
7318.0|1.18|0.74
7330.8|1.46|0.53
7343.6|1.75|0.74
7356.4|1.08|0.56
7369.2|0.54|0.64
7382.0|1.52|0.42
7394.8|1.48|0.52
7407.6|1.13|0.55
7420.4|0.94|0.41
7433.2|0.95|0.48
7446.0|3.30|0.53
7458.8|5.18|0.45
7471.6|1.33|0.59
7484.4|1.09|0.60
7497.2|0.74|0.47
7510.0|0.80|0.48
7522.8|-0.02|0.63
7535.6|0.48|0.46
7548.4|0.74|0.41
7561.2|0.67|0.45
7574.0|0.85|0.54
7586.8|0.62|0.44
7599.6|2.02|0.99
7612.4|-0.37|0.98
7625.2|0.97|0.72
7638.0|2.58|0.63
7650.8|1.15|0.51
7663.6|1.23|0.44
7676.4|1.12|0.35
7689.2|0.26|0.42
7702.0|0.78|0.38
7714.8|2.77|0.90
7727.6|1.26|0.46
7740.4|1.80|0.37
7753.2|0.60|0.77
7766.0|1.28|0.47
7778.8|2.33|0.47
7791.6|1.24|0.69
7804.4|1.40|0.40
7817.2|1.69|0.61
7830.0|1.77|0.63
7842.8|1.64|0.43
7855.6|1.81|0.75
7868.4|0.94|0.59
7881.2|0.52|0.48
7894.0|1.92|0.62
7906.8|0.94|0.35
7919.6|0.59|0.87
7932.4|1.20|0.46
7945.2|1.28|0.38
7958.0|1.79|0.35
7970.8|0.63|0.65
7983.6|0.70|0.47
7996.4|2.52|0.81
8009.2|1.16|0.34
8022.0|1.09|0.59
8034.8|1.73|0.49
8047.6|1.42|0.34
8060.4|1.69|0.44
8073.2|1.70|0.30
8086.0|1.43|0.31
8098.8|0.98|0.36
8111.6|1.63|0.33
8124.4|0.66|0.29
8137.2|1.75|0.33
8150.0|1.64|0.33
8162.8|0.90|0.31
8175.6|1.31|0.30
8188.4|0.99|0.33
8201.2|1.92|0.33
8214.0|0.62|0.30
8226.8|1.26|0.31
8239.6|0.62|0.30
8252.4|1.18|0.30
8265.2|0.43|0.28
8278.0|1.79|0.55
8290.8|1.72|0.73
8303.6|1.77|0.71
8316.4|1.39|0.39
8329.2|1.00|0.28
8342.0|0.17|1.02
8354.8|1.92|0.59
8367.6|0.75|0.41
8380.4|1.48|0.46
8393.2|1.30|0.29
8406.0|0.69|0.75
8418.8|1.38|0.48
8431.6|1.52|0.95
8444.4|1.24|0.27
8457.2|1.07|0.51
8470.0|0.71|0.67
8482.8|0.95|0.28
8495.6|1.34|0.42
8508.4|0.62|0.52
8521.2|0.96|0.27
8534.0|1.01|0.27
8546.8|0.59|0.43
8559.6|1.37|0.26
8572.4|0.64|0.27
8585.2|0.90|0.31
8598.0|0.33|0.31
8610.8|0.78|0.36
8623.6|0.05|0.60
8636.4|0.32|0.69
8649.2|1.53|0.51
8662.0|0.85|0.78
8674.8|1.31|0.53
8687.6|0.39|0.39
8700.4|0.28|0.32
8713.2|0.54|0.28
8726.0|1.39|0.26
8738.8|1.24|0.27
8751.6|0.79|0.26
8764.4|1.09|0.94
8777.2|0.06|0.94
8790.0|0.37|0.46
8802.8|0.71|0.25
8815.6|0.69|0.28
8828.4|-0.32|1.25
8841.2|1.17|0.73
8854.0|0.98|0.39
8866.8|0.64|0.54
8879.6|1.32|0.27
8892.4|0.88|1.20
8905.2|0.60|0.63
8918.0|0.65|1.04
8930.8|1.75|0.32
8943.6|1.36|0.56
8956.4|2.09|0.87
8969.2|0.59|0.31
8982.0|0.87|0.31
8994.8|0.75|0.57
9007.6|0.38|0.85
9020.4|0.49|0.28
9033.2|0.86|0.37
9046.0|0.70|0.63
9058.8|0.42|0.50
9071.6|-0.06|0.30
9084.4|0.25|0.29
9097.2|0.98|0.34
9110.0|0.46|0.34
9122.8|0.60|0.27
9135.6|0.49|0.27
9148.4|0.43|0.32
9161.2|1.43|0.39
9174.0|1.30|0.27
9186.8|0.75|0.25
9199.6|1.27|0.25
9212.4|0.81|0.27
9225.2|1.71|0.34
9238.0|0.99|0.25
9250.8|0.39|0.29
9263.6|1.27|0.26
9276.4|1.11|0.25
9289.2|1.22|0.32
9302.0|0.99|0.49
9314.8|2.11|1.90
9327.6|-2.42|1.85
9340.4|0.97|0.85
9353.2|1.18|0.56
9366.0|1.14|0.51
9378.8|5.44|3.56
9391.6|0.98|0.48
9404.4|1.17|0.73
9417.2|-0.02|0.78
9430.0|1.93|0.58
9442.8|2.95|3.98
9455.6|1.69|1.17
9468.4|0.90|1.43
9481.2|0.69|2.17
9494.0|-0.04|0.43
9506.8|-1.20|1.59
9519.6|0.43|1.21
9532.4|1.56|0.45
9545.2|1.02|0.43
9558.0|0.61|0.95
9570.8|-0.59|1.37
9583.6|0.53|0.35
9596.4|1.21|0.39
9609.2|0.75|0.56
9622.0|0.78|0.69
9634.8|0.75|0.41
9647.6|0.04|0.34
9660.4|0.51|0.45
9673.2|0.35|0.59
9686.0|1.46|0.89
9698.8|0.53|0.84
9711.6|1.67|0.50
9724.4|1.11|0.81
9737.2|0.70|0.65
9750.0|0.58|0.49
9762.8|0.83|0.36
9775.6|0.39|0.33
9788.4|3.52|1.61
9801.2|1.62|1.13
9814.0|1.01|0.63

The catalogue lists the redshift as 0.999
